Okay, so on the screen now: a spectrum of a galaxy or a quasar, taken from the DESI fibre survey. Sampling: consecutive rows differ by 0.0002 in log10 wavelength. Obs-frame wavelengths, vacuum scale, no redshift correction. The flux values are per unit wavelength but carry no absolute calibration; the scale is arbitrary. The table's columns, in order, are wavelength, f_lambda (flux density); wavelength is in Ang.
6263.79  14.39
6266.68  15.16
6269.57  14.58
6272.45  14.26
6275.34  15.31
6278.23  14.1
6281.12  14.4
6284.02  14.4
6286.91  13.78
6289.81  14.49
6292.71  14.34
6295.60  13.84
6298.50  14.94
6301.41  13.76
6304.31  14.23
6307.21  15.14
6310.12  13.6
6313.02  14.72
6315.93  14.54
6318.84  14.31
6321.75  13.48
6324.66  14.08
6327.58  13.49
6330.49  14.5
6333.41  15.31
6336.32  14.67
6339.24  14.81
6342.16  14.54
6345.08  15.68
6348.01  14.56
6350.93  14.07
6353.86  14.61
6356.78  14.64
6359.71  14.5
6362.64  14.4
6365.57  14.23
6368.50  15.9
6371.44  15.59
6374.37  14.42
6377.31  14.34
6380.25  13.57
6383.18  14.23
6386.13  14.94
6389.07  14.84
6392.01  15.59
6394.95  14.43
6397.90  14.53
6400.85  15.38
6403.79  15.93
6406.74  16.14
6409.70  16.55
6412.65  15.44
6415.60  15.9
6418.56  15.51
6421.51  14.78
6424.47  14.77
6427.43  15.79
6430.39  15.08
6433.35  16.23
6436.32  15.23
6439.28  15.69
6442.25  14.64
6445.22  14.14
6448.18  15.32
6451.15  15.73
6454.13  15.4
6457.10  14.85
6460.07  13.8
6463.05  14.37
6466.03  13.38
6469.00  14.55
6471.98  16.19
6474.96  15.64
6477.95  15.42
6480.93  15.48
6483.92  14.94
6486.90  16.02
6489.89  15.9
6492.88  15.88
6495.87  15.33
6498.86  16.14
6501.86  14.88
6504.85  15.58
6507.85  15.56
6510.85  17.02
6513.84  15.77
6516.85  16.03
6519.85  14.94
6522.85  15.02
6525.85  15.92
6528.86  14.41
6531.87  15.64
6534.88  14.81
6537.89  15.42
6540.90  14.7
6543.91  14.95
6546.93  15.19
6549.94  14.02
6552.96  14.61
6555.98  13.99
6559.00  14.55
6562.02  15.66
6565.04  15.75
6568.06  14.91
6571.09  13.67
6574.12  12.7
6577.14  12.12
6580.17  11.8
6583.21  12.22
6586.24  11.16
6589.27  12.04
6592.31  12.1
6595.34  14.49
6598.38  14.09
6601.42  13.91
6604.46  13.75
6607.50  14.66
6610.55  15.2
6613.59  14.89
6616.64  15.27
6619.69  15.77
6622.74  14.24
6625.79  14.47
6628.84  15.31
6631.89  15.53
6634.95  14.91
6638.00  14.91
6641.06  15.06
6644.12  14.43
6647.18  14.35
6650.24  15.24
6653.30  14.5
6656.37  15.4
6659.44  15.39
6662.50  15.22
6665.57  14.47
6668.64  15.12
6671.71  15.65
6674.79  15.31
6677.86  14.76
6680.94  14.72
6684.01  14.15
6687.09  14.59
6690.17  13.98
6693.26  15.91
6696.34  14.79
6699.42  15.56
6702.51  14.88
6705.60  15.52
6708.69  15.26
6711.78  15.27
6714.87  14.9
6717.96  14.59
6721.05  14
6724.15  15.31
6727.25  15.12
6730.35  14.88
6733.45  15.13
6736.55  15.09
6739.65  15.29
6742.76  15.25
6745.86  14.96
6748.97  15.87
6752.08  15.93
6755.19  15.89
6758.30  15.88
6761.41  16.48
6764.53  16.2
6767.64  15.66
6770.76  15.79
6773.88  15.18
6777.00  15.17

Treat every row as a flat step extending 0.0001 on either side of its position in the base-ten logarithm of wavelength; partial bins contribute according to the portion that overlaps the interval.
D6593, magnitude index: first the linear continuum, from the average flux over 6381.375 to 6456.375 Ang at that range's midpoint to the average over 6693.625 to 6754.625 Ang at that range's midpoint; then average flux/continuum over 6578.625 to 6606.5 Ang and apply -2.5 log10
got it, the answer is 0.18 mag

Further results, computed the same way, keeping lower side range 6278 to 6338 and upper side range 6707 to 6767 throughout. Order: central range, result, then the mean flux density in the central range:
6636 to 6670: 0.016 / 14.9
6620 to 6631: 0.016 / 14.9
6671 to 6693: 0.032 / 14.8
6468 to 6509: -0.058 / 15.5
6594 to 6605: 0.069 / 14.1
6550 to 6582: 0.073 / 14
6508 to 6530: -0.057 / 15.6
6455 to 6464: 0.019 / 14.4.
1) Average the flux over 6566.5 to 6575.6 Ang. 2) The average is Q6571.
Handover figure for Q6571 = 13.8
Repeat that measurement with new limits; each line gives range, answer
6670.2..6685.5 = 14.9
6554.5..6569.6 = 15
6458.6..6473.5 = 14.5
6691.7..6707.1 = 15.3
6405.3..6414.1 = 16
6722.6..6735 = 15.1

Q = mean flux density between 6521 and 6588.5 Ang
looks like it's 14.2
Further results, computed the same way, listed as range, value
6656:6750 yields 15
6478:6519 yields 15.7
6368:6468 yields 15.1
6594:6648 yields 14.7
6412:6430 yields 15.3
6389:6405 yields 15.1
